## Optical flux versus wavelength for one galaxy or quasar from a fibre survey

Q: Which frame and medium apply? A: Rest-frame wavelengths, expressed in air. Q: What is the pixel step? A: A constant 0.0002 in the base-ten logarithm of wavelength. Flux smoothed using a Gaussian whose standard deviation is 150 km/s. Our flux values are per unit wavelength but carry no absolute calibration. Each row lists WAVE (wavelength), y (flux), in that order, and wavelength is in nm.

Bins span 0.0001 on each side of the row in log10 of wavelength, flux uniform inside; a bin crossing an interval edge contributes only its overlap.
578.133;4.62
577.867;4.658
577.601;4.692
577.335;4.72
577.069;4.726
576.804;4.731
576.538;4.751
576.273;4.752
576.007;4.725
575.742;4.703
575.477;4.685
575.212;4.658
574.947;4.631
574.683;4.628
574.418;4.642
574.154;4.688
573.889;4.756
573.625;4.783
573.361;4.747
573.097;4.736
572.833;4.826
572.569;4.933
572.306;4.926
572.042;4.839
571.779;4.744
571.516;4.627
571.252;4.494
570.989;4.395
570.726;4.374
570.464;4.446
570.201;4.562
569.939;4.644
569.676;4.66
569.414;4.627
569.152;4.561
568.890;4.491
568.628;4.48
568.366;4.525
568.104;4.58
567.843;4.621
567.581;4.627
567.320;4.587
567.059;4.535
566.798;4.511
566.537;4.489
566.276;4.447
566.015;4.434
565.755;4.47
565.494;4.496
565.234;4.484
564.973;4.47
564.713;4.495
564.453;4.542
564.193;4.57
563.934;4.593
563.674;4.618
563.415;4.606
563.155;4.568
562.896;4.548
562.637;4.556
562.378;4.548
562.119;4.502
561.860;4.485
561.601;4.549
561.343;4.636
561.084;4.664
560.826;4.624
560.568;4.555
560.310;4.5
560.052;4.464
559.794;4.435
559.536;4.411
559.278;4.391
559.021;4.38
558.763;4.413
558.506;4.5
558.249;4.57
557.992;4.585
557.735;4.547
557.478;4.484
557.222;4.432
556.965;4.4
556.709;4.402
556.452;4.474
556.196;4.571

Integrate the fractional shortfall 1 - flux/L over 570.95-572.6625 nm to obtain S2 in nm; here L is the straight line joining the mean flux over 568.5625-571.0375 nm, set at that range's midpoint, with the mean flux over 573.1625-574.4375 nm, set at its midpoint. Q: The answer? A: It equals -0.033 nm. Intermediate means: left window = 4.53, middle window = 4.72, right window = 4.73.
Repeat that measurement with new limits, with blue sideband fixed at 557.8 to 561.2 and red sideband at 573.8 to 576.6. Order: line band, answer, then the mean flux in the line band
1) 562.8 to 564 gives -0.01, 4.59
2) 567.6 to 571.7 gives 0.07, 4.54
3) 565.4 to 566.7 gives 0.03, 4.47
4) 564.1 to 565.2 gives 0.01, 4.51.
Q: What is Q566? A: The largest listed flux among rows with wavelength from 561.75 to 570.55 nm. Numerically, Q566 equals 4.66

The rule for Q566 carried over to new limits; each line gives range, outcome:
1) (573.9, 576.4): 4.752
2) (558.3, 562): 4.664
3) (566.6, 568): 4.627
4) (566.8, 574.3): 4.933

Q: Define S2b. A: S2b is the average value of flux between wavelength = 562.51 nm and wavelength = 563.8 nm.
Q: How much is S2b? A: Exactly 4.58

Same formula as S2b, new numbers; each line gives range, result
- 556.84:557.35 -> 4.42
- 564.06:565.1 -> 4.52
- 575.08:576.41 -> 4.7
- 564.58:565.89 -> 4.48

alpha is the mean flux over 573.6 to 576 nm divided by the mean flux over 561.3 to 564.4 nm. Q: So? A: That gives 1.03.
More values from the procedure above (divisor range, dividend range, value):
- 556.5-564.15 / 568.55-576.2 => 1.03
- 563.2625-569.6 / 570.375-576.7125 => 1.03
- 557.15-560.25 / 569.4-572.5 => 1.03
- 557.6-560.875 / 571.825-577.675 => 1.06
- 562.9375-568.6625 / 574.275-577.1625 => 1.04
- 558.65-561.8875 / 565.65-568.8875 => 1.01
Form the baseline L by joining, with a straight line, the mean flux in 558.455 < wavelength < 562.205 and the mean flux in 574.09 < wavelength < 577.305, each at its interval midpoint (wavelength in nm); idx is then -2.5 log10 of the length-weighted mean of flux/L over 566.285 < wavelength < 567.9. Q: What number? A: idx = 0.01 mag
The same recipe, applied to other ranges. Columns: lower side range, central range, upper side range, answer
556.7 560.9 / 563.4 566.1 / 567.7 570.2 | 0.00 mag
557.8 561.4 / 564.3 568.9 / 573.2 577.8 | 0.02 mag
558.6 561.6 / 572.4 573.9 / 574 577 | -0.03 mag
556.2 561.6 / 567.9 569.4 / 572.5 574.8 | 0.03 mag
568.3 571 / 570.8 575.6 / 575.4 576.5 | -0.02 mag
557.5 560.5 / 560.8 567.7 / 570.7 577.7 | 0.00 mag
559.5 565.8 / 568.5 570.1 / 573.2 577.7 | 0.01 mag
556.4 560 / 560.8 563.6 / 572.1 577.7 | -0.01 mag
